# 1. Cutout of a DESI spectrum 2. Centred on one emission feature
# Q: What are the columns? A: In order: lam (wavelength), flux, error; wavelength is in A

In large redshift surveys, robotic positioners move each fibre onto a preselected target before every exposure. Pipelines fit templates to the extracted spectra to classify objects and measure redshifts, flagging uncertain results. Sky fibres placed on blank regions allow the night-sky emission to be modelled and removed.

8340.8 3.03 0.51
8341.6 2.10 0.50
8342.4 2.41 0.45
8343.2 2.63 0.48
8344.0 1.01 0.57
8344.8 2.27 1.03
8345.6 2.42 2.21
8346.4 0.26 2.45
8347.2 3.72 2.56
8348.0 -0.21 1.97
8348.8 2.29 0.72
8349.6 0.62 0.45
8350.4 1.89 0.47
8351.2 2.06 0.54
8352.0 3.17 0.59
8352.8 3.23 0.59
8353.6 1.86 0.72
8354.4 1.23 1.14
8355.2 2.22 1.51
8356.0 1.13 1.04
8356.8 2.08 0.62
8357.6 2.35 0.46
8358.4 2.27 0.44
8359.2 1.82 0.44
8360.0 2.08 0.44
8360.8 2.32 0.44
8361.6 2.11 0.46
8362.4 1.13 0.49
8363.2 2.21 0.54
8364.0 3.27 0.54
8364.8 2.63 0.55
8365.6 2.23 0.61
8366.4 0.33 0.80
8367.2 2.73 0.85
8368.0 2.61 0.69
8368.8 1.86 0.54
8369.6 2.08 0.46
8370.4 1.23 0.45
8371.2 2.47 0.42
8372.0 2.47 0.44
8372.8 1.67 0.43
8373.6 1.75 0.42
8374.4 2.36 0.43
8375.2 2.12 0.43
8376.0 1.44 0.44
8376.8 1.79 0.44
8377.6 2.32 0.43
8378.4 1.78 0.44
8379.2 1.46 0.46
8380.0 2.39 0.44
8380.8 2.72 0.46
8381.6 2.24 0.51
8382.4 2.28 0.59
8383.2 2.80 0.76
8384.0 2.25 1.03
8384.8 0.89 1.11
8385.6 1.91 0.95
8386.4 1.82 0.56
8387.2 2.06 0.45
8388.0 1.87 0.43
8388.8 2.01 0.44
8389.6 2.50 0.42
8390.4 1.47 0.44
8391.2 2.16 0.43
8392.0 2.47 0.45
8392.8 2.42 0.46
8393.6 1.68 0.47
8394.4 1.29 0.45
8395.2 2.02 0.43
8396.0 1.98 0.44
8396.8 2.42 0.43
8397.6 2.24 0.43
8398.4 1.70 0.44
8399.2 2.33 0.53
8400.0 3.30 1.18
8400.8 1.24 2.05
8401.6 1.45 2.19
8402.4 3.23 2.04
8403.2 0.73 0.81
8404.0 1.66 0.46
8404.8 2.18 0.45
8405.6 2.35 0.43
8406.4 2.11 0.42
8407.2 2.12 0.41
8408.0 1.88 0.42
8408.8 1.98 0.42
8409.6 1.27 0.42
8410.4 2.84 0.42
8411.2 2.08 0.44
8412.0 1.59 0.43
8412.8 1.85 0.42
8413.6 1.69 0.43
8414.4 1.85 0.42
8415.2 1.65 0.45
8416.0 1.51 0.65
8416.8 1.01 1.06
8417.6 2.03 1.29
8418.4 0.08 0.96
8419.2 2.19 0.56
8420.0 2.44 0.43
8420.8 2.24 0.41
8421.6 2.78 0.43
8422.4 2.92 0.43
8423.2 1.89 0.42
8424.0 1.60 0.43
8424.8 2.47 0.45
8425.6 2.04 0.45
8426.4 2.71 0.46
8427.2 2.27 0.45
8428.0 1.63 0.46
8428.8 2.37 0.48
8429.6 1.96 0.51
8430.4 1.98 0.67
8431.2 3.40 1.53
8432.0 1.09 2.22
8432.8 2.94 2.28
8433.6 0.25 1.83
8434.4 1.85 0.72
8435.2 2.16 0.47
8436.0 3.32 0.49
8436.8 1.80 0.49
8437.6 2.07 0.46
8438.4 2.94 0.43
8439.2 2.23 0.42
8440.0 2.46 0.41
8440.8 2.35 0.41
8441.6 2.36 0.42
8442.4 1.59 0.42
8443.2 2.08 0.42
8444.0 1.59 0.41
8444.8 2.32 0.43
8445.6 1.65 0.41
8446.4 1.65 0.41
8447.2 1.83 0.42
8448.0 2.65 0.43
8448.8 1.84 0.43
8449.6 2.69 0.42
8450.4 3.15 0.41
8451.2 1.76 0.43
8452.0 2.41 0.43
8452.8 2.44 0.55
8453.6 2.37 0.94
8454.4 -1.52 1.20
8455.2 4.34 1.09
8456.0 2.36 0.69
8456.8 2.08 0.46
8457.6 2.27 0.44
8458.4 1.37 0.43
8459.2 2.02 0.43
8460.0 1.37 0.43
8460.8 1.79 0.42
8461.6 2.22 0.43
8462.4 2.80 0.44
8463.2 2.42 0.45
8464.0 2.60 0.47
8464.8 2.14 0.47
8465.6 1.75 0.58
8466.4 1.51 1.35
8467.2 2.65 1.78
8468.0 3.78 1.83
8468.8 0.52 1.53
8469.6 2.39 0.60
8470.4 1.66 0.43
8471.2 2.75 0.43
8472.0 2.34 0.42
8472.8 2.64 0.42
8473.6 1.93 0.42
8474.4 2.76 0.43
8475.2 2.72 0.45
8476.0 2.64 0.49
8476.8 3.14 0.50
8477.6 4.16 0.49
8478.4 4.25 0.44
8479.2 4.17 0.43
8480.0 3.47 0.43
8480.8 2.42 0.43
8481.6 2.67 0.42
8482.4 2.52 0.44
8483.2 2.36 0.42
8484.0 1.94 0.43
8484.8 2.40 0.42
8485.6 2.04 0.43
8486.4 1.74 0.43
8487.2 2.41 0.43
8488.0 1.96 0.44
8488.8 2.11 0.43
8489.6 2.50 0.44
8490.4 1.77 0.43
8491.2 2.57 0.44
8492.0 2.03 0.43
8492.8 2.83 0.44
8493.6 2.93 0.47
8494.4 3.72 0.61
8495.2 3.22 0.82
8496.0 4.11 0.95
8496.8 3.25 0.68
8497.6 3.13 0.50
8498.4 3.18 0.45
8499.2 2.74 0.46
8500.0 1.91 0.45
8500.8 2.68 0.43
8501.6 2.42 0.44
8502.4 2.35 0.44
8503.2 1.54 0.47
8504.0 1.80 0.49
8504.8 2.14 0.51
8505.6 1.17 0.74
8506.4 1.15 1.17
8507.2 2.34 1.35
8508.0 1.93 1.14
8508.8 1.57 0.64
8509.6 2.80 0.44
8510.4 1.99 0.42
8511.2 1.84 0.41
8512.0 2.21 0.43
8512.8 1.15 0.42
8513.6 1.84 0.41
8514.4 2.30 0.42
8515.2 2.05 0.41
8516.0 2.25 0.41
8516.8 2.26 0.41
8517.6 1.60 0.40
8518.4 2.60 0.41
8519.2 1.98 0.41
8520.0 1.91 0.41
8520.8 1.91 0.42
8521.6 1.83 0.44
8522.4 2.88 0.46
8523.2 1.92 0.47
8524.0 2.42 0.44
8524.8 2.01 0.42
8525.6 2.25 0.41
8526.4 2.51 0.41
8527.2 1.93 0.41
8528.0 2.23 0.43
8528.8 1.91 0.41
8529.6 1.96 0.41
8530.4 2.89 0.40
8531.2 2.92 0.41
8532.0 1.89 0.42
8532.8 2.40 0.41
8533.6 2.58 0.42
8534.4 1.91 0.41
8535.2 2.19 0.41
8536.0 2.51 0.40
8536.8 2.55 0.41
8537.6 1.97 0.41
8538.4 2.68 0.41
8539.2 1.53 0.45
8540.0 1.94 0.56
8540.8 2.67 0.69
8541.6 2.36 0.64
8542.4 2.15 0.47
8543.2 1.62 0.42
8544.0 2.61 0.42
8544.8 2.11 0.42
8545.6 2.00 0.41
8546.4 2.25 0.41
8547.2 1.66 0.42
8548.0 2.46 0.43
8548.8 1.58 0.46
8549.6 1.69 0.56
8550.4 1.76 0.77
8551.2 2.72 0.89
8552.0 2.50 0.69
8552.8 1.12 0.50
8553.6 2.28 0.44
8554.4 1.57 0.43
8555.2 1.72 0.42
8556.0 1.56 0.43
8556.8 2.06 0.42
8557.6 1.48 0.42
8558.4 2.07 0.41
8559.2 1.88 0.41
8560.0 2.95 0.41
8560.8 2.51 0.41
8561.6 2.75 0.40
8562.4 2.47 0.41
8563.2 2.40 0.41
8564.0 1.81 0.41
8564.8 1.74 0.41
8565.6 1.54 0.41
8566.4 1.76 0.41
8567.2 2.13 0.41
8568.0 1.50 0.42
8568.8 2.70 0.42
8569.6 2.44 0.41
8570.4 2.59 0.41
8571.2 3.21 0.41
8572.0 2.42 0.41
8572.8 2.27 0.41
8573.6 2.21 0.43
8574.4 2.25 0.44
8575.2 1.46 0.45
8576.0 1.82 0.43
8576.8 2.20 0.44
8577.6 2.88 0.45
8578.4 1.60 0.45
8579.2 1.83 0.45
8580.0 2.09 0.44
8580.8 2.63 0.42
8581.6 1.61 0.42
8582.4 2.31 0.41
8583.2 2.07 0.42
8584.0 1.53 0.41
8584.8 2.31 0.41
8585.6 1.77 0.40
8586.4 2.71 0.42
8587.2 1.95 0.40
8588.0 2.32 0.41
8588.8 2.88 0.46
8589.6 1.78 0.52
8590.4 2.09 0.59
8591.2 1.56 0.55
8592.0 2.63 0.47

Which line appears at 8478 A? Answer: [S II]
